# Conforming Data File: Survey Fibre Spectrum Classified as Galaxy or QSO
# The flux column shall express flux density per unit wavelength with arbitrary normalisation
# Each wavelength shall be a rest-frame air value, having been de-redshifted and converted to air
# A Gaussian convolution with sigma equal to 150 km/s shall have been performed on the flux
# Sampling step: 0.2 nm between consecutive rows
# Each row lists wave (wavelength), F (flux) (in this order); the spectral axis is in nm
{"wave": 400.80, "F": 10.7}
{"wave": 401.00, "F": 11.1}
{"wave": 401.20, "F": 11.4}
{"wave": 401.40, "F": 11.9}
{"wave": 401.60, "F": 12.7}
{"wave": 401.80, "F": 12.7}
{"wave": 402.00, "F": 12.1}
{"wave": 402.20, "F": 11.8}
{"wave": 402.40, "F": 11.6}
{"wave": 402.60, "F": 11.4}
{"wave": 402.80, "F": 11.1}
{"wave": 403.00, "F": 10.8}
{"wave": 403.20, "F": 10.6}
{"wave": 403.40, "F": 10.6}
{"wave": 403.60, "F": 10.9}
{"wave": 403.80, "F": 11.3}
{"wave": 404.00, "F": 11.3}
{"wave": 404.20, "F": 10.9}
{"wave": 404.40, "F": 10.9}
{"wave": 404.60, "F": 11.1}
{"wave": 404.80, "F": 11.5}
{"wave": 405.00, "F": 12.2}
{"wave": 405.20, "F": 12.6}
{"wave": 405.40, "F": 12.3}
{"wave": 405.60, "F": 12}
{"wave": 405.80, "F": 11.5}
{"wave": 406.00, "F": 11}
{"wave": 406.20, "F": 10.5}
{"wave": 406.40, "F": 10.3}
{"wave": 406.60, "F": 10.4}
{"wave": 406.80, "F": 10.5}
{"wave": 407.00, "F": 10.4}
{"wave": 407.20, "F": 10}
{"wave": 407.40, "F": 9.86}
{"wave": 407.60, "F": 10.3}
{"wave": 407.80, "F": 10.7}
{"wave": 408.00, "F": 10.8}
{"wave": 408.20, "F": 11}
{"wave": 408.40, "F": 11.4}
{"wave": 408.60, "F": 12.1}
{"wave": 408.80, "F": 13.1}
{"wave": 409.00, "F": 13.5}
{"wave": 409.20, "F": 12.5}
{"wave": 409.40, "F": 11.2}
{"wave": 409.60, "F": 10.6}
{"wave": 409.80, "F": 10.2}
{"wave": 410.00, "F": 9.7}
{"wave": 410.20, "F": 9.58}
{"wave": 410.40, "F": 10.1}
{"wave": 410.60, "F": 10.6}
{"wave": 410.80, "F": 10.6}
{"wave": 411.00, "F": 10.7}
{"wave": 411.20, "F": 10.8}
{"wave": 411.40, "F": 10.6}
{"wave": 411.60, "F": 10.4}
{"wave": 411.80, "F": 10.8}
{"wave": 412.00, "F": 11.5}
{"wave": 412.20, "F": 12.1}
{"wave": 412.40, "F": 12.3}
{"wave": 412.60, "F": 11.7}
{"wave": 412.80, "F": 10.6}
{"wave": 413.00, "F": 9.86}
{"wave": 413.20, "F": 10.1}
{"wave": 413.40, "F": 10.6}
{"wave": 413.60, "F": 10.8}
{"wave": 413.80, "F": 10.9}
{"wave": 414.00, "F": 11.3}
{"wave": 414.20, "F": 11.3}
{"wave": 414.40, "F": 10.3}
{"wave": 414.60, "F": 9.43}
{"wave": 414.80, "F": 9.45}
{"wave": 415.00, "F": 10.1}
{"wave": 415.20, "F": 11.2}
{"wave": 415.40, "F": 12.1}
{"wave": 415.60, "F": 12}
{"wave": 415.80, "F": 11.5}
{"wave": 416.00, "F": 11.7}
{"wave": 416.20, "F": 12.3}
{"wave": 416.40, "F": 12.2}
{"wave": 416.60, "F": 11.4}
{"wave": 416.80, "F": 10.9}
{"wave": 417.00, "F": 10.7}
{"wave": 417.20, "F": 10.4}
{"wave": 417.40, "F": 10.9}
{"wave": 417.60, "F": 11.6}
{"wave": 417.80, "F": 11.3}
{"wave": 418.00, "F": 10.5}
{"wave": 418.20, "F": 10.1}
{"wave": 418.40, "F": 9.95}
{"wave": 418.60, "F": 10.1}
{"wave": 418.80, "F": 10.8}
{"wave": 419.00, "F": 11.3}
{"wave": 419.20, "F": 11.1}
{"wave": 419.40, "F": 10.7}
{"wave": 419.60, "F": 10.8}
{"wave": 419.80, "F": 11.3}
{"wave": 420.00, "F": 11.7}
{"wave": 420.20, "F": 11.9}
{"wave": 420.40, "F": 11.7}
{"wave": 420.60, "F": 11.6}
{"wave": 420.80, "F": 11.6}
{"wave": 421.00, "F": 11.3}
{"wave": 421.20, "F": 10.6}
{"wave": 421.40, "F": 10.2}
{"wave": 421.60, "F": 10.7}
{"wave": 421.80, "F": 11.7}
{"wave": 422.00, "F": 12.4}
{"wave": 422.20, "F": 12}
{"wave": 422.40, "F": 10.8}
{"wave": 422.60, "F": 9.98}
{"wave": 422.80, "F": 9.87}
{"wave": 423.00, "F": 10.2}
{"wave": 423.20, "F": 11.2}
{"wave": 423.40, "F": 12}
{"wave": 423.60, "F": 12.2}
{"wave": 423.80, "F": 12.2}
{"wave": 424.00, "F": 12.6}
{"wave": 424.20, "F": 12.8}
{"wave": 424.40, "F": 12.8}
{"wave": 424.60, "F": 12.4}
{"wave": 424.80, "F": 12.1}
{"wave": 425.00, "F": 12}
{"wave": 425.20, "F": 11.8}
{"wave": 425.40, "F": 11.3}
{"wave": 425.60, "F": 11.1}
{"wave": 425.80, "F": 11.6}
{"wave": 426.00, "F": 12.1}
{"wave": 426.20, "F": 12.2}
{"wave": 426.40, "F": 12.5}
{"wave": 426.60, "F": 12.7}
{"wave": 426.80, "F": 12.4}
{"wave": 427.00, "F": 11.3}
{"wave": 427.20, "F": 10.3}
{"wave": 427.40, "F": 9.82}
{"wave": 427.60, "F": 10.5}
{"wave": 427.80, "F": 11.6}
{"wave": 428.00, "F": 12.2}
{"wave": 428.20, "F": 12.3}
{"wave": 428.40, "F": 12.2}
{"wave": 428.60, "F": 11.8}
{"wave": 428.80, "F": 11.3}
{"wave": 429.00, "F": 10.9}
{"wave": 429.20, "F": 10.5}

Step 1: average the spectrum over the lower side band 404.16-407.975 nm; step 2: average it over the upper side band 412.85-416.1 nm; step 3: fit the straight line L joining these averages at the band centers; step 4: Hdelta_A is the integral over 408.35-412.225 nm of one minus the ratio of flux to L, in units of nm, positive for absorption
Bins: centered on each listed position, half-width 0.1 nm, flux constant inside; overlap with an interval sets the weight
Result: -0.07 nm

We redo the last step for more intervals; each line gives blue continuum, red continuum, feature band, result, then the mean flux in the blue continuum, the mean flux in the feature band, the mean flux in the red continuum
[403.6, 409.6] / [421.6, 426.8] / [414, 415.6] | 0.11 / 11.3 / 10.7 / 11.8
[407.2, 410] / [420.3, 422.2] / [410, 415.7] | 0.26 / 11.2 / 10.8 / 11.3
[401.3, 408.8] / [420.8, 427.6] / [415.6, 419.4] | 0.12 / 11.2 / 11.1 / 11.5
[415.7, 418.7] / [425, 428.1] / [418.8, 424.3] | -0.03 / 11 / 11.3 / 11.6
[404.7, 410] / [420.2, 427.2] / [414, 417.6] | 0.11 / 11.2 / 11.1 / 11.6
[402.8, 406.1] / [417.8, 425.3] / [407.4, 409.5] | -0.04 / 11.3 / 11.6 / 11.3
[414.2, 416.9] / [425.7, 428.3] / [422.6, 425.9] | -0.05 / 11.1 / 11.7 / 11.7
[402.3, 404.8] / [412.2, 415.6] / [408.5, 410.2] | -0.09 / 11.1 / 11.5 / 10.8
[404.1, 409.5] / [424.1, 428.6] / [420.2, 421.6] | 0.06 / 11.3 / 11.2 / 11.8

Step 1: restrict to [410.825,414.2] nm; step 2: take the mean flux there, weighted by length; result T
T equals 10.9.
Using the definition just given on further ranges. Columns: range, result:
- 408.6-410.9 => 11.1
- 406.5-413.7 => 10.9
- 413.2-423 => 11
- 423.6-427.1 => 12.1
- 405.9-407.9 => 10.4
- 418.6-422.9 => 11.1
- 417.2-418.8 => 10.6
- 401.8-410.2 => 11.2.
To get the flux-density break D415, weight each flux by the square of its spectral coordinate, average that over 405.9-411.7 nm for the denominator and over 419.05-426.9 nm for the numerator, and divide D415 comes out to 1.15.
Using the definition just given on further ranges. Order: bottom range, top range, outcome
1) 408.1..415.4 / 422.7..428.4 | 1.15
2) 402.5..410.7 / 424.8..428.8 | 1.16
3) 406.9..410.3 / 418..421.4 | 1.05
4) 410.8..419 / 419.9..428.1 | 1.10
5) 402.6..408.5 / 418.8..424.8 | 1.13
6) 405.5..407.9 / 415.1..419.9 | 1.10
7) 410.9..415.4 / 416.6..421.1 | 1.05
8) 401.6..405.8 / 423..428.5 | 1.14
